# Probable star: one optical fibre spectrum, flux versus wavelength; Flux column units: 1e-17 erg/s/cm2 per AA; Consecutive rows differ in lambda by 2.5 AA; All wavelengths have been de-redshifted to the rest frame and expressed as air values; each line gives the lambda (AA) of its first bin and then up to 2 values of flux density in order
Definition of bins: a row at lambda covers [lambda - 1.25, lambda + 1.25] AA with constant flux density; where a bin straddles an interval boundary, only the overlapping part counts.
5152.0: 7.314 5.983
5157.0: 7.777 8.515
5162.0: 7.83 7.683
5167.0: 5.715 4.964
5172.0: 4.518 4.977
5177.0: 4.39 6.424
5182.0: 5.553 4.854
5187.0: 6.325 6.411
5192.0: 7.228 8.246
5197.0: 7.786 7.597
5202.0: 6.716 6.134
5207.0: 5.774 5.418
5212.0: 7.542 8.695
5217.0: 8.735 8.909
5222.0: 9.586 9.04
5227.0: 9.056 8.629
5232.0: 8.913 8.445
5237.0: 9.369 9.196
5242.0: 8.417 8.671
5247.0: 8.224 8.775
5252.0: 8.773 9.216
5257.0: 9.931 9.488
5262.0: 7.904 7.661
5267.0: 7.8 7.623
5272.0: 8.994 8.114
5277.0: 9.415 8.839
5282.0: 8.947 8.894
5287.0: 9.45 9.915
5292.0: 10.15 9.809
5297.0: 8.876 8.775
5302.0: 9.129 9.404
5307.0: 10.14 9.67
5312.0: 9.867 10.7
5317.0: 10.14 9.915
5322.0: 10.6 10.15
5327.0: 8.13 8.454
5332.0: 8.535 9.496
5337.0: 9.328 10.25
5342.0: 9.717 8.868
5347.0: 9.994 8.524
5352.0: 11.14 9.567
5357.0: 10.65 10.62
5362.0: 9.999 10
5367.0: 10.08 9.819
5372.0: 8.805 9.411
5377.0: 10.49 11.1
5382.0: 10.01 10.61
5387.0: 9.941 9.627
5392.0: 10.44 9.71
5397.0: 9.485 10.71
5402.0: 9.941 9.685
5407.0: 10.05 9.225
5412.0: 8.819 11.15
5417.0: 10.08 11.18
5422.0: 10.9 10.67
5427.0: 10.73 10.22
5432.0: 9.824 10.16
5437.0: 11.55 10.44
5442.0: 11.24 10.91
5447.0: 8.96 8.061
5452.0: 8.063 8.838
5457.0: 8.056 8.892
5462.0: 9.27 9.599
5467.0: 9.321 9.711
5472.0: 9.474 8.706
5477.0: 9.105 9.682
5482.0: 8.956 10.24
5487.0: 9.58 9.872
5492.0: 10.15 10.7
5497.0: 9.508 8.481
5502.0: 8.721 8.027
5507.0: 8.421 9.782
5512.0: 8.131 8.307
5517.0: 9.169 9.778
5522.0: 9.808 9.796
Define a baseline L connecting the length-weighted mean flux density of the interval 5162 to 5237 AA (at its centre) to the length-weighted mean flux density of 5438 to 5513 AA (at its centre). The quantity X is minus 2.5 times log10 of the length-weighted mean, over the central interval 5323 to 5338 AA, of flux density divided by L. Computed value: -0.11 mag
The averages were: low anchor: 7.1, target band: 9.04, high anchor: 9.31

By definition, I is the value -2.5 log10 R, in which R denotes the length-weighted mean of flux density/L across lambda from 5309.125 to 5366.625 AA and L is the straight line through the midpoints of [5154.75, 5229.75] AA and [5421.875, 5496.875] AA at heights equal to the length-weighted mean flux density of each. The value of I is -0.15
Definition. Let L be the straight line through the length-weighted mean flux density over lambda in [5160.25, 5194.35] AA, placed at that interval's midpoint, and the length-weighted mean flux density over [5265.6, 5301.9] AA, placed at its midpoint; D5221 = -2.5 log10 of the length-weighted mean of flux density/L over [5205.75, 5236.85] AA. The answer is -0.14 mag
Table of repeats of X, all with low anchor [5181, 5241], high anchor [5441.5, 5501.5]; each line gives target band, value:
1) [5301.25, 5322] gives -0.19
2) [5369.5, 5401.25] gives -0.14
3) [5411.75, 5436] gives -0.16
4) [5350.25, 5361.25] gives -0.20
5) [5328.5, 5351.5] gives -0.10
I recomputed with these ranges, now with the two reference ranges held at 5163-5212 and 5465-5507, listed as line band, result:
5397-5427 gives -0.19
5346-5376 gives -0.23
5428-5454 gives -0.12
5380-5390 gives -0.22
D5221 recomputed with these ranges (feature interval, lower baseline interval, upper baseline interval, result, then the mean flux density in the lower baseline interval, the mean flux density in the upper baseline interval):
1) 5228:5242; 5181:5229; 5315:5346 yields -0.13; 7.38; 9.5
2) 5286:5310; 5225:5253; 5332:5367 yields -0.02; 8.78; 9.82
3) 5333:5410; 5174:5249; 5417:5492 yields -0.11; 7.55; 9.74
